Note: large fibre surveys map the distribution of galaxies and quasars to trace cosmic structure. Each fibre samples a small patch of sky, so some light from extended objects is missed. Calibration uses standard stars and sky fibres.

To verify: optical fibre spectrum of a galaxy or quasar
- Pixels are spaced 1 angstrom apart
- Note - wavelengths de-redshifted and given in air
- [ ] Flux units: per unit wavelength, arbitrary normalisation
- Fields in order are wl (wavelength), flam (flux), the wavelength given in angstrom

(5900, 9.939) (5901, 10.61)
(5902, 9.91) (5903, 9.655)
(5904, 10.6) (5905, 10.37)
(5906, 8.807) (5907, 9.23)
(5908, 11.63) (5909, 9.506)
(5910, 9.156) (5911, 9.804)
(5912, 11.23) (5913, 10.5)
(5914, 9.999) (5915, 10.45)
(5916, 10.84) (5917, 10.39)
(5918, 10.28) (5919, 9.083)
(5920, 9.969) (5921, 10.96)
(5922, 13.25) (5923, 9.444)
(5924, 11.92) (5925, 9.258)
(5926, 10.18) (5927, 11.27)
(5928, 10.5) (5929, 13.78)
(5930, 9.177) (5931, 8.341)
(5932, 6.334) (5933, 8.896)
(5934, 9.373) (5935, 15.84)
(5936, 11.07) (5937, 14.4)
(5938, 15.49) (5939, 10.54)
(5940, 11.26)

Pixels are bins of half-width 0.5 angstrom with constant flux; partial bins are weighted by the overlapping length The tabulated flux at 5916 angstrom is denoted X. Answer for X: 10.84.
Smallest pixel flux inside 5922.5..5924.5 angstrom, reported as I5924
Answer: 9.444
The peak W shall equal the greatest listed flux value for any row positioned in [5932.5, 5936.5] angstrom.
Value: 15.84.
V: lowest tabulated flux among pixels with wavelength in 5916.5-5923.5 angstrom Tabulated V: 9.083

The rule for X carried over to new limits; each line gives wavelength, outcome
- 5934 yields 9.373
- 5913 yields 10.5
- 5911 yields 9.804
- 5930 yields 9.177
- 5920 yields 9.969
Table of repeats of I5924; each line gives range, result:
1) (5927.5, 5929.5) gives 10.5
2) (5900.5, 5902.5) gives 9.91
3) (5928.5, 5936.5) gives 6.334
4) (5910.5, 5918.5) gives 9.804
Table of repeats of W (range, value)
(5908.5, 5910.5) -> 9.506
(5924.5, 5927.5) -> 11.27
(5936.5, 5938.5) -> 15.49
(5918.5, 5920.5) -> 9.969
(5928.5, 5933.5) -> 13.78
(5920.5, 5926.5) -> 13.25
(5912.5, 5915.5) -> 10.5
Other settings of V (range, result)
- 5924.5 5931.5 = 8.341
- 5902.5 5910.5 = 8.807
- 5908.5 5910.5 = 9.156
